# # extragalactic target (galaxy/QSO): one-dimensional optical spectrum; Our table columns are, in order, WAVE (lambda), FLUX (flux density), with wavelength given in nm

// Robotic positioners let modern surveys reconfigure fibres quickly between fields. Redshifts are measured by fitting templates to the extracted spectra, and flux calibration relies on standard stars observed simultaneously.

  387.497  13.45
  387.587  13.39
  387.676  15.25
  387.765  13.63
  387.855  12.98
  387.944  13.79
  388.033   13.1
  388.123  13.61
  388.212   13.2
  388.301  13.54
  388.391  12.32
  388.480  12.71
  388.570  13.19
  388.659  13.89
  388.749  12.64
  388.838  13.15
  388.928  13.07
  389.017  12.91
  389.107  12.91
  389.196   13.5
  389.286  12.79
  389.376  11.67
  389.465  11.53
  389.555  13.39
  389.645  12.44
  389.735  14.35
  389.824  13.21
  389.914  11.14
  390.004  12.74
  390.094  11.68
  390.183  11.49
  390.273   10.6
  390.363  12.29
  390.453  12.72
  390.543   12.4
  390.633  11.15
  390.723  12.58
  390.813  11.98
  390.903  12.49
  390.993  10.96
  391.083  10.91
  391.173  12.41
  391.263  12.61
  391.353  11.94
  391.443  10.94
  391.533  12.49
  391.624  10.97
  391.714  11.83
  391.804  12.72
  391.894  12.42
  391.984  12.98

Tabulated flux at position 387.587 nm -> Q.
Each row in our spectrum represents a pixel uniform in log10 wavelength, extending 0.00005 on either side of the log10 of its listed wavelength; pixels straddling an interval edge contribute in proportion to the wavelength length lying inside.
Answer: 13.39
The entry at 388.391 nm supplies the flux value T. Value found 12.32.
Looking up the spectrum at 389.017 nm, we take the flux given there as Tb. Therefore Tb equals 12.91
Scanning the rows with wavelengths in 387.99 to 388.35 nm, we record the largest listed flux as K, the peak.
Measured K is 13.61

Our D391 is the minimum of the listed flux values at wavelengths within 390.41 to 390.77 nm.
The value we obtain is 11.15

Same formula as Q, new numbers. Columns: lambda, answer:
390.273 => 10.6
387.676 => 15.25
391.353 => 11.94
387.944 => 13.79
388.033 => 13.1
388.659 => 13.89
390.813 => 11.98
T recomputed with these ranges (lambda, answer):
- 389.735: 14.35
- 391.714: 11.83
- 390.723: 12.58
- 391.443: 10.94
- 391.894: 12.42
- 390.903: 12.49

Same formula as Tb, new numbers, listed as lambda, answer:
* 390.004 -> 12.74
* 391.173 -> 12.41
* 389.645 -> 12.44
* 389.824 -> 13.21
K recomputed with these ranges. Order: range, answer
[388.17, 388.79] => 13.89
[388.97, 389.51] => 13.5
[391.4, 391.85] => 12.72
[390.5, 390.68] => 12.4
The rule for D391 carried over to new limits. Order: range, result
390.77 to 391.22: 10.91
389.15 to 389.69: 11.53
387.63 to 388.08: 12.98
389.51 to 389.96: 11.14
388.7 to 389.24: 12.64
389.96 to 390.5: 10.6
